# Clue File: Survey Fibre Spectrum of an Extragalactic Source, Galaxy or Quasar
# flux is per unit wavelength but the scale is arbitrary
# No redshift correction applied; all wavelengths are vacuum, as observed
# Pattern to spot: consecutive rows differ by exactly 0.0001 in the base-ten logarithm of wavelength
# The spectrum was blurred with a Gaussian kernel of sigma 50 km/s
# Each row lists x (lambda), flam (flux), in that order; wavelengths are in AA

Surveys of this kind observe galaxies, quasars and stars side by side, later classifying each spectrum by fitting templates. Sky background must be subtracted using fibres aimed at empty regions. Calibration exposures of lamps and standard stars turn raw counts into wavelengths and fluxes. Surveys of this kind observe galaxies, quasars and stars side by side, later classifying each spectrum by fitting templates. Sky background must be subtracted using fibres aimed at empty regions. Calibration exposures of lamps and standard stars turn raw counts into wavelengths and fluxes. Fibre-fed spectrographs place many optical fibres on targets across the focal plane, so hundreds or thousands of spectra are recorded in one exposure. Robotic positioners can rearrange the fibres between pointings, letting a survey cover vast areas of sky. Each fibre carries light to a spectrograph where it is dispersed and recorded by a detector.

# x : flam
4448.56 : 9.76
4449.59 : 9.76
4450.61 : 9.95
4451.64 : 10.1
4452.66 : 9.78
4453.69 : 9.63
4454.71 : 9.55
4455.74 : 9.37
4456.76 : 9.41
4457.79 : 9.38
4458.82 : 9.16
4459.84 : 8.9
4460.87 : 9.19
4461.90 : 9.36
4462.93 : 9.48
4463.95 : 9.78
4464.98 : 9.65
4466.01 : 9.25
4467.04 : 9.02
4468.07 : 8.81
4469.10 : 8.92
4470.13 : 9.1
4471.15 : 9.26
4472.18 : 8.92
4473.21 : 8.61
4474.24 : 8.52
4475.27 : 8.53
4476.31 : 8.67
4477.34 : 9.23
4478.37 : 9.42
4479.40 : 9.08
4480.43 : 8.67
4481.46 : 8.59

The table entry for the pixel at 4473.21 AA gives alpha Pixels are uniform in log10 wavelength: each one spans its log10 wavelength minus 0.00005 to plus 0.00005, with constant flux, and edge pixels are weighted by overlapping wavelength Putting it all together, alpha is 8.61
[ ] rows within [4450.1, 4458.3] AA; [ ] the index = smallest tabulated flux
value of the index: 9.37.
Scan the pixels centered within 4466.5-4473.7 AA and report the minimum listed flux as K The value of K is 8.61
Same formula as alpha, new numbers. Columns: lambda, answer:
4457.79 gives 9.38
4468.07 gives 8.81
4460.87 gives 9.19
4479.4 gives 9.08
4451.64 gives 10.1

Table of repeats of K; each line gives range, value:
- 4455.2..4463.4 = 8.9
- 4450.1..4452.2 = 9.95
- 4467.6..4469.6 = 8.81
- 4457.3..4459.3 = 9.16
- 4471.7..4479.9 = 8.52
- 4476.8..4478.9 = 9.23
